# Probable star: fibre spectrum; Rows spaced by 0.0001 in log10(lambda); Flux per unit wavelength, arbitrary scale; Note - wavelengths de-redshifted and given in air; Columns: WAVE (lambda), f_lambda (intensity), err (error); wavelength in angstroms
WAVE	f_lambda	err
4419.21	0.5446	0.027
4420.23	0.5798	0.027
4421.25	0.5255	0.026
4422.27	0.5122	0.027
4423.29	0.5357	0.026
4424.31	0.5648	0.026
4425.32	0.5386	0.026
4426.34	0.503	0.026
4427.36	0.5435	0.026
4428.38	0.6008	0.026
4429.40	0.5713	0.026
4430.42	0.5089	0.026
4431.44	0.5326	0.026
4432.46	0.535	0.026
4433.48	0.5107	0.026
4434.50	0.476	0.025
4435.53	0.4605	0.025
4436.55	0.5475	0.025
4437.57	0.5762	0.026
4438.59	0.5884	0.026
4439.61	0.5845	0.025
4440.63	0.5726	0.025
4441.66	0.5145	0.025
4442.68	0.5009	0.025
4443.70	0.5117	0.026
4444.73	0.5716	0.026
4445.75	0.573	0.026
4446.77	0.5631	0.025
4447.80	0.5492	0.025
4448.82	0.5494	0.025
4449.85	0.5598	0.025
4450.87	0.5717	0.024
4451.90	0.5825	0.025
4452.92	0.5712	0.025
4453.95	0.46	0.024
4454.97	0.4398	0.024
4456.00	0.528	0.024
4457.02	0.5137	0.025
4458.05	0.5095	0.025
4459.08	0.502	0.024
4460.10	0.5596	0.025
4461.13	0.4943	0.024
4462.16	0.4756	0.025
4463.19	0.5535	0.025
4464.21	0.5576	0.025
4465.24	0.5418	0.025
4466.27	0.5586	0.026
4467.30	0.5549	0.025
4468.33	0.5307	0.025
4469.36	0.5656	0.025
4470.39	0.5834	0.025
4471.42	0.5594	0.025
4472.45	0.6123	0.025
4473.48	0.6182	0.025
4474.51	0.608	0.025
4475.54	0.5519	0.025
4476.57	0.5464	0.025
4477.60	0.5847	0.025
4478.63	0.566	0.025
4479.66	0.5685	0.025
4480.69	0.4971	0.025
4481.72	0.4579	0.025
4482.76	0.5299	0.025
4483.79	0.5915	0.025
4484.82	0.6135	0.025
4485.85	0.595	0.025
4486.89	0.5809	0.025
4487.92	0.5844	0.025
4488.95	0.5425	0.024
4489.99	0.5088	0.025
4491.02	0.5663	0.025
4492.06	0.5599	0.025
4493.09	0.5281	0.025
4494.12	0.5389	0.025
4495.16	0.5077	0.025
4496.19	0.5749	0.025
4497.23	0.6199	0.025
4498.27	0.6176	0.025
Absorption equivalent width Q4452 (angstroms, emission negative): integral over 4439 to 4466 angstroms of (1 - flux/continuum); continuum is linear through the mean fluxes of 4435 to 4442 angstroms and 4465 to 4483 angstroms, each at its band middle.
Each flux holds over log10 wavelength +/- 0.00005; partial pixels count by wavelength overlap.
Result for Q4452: 0.8 angstroms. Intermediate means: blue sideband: 0.549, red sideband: 0.558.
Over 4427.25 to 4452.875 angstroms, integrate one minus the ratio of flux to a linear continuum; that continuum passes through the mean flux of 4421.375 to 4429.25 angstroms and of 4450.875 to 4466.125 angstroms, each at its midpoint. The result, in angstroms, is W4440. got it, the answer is -0.6 angstroms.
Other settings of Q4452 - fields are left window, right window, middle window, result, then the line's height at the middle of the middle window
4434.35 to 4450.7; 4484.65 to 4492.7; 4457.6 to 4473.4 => 0.3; 0.556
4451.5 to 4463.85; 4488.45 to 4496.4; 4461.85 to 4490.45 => -1.7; 0.529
